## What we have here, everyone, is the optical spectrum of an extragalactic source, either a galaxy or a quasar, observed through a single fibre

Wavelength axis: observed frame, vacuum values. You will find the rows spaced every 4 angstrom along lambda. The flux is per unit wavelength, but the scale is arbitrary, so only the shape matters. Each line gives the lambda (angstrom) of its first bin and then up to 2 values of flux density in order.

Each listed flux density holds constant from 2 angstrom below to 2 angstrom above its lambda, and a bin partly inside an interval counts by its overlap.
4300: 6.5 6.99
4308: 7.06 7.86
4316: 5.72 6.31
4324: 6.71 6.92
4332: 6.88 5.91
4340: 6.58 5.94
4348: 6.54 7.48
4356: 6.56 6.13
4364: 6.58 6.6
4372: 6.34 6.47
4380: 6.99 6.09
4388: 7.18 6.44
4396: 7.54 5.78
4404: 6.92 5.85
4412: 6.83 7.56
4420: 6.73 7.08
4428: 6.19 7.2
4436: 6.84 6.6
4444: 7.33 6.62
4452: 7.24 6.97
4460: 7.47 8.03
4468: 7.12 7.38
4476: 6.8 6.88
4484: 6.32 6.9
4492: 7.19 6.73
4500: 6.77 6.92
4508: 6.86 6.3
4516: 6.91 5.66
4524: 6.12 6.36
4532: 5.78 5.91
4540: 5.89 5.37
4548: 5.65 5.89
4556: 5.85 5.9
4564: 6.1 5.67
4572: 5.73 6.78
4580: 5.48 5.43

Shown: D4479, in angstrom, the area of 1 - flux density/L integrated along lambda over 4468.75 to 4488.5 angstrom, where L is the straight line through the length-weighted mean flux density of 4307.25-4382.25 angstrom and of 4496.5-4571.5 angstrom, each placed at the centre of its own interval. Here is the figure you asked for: -1.94 angstrom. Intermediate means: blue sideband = 6.6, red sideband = 6.11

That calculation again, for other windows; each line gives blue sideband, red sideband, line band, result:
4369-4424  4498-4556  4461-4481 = -2.8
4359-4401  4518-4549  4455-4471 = -3.2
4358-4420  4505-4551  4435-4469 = -4.1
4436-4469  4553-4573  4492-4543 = 0.3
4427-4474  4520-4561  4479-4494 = -0.5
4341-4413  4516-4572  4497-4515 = -2.0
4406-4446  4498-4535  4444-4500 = -3.8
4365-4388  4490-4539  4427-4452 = -1.3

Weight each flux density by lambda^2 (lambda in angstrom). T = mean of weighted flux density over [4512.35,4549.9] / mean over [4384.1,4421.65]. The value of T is 0.94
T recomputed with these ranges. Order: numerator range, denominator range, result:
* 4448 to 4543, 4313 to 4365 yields 1.10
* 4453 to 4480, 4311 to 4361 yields 1.17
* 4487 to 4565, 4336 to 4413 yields 1.02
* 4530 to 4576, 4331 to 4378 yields 0.98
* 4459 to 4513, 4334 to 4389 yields 1.13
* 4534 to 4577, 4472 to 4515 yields 0.89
